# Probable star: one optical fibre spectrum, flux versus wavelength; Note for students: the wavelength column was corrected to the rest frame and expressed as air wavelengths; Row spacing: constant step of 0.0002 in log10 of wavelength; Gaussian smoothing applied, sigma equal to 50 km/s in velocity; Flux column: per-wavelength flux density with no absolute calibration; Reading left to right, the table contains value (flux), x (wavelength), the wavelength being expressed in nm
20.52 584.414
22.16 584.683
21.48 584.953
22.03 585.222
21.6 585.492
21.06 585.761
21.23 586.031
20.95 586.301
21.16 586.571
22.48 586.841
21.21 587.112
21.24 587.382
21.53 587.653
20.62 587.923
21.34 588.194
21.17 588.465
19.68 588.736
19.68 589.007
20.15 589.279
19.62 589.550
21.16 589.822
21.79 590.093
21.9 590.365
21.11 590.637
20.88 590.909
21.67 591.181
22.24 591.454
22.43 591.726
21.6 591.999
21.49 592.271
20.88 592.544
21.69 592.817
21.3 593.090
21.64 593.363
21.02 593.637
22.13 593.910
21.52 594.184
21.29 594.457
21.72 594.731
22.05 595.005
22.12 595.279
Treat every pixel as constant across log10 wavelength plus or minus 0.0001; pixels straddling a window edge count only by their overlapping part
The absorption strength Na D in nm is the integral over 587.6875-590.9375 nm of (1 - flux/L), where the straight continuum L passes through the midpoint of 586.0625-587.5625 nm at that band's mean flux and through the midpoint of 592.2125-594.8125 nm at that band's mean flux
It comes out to 0.097 nm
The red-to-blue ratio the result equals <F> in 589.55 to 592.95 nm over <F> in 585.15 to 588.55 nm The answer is 1.01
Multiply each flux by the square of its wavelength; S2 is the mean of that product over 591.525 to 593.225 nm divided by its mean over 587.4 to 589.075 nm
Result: 1.06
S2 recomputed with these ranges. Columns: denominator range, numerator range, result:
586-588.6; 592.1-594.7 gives 1.03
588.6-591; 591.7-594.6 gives 1.05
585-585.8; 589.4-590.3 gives 0.98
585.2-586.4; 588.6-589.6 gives 0.94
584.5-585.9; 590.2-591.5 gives 1.01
